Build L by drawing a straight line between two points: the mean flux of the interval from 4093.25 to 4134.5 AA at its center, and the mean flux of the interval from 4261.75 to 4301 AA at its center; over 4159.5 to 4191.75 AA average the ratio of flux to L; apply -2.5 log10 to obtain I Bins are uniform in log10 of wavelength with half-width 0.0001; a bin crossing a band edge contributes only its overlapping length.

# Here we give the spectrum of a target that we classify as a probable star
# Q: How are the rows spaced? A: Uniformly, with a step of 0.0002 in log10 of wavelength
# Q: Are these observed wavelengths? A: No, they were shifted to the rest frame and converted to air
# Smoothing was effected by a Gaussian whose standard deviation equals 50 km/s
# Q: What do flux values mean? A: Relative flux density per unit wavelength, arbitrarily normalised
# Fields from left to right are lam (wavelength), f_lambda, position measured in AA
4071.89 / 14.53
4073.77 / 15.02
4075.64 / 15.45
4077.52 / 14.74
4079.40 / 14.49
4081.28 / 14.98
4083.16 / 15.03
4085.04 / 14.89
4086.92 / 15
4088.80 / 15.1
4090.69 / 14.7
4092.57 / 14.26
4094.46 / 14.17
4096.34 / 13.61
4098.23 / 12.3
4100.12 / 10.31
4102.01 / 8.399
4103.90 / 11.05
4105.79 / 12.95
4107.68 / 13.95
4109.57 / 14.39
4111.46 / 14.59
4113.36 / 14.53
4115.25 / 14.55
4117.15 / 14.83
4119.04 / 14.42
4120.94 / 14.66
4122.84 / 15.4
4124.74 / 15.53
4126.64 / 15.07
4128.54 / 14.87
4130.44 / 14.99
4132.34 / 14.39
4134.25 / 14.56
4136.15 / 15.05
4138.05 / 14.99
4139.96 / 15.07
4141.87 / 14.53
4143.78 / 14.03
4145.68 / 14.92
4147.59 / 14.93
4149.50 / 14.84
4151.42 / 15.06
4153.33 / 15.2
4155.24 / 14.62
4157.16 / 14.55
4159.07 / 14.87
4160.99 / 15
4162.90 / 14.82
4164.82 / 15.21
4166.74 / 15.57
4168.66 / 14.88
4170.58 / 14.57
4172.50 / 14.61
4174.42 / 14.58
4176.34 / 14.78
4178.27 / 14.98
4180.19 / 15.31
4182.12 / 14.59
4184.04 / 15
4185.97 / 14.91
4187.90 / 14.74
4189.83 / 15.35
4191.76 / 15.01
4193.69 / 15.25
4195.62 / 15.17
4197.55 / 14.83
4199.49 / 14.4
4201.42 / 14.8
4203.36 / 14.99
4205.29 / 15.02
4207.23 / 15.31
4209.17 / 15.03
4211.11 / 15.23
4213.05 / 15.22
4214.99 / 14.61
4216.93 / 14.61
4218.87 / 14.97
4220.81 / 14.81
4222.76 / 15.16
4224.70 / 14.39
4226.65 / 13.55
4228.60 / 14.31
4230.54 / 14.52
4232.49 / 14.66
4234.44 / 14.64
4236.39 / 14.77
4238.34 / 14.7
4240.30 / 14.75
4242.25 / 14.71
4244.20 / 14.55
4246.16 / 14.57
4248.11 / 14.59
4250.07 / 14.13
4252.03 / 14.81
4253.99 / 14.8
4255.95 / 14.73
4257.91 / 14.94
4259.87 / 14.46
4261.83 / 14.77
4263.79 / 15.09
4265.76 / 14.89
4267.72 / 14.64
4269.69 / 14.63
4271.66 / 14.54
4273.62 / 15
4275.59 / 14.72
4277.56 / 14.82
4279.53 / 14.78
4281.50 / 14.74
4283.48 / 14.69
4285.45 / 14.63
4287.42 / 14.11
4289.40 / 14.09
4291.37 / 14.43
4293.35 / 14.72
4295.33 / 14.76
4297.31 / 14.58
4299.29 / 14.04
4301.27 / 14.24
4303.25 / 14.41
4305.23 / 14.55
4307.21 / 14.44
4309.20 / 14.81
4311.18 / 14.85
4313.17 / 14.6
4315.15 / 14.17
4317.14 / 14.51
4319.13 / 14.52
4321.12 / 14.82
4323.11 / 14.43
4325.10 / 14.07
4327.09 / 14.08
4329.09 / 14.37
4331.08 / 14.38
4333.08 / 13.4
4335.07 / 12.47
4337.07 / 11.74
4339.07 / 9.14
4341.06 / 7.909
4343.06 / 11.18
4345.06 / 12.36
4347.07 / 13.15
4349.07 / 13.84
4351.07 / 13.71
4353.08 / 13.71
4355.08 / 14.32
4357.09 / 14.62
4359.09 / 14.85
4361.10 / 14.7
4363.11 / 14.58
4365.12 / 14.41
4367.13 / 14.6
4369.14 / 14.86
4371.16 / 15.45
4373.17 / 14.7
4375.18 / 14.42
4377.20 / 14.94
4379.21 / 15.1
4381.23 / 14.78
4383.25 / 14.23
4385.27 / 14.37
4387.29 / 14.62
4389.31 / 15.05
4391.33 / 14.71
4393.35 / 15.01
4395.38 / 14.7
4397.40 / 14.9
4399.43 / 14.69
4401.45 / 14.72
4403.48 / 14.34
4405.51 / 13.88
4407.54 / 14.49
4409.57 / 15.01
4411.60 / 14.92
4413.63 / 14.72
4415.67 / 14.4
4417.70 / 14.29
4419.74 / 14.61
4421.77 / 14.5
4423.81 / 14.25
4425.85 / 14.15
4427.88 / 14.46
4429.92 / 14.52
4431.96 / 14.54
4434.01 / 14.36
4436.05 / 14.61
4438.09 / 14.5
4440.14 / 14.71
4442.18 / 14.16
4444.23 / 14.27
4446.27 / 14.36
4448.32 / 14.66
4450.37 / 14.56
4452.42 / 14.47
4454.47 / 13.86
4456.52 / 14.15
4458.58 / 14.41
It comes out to -0.063 mag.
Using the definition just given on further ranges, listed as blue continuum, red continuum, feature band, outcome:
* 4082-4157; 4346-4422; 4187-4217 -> -0.05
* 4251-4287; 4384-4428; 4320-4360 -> 0.12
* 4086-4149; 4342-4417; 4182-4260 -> -0.04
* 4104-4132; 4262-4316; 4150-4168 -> -0.03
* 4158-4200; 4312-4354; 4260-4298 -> -0.07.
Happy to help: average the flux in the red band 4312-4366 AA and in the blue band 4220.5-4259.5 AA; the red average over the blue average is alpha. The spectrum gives 0.9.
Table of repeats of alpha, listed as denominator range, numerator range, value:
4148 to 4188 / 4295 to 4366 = 0.92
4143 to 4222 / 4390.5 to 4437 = 0.98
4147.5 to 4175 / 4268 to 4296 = 0.98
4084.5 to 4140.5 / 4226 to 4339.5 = 1.02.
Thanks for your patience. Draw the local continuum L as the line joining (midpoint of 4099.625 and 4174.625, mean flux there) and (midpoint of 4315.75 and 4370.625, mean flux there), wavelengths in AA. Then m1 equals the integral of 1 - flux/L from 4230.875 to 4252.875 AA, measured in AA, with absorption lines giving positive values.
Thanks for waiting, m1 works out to -1.0 AA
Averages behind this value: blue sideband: 14.4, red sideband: 13.5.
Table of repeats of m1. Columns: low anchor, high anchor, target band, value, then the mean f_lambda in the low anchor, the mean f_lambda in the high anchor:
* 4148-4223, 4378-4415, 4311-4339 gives 1.7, 14.9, 14.7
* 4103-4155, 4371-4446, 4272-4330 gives 0.3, 14.6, 14.6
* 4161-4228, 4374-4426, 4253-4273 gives 0.1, 14.9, 14.6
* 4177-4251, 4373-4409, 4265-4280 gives 0.0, 14.8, 14.7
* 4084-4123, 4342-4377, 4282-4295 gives -0.5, 13.7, 14.1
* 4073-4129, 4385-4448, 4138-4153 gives -0.7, 14.1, 14.5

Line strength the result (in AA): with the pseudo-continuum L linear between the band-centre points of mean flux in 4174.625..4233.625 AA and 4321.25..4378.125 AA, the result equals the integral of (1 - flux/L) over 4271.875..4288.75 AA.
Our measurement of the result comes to -0.6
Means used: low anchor 14.8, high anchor 13.6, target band 14.7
